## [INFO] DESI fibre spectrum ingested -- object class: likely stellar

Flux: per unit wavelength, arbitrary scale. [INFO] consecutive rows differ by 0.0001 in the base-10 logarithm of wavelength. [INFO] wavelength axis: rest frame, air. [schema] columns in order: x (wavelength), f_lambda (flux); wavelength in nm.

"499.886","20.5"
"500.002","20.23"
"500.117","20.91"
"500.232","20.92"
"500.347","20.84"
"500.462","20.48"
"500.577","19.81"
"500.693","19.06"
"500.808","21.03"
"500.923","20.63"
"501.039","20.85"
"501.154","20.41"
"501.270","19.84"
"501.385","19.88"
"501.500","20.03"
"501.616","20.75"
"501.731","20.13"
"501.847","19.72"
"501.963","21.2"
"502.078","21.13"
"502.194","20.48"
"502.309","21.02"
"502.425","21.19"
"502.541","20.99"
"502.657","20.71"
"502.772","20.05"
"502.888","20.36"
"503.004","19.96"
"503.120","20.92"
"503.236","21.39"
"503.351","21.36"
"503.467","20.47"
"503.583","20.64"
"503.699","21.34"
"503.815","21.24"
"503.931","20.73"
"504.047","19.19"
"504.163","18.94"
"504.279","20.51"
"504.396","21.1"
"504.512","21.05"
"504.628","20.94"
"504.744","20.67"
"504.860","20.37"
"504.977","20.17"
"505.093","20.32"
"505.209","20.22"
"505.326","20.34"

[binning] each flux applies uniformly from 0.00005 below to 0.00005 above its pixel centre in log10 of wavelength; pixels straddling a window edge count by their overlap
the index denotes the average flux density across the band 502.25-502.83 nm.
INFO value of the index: 20.8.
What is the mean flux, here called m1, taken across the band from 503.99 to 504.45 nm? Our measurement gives 19.9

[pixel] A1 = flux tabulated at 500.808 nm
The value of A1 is 21.03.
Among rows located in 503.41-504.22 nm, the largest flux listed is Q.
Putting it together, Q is 21.34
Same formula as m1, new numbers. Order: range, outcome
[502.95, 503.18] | 20.4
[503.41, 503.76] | 20.8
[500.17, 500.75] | 20.2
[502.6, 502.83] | 20.4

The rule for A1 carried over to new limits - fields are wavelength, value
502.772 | 20.05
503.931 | 20.73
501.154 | 20.41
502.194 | 20.48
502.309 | 21.02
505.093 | 20.32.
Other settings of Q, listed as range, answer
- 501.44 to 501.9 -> 20.75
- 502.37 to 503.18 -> 21.19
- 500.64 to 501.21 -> 21.03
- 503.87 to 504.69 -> 21.1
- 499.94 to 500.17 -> 20.91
